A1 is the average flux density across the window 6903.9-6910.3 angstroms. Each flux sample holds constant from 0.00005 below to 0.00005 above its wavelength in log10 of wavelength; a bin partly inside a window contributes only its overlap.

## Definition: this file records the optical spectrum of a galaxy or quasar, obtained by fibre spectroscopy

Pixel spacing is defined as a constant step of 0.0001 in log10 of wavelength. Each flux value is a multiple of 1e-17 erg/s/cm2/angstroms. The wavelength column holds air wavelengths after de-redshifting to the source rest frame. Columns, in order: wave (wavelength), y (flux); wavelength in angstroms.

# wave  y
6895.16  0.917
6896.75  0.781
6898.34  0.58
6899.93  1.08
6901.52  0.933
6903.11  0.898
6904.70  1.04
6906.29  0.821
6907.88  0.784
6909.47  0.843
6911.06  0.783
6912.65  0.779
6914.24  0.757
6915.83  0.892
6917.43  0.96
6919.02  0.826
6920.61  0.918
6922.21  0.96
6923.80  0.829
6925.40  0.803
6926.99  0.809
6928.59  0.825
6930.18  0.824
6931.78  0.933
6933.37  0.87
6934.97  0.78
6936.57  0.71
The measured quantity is 0.872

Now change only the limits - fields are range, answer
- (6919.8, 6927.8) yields 0.863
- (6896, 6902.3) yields 0.843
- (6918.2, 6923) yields 0.902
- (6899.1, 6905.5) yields 0.985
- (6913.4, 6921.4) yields 0.87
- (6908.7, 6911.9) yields 0.813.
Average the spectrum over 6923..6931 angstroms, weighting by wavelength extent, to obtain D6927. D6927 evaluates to 0.818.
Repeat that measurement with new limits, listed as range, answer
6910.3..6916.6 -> 0.803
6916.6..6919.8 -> 0.892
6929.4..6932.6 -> 0.879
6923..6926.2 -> 0.817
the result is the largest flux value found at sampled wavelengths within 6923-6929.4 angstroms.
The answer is 0.829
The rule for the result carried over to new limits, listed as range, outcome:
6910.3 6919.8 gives 0.96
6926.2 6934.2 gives 0.933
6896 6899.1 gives 0.781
